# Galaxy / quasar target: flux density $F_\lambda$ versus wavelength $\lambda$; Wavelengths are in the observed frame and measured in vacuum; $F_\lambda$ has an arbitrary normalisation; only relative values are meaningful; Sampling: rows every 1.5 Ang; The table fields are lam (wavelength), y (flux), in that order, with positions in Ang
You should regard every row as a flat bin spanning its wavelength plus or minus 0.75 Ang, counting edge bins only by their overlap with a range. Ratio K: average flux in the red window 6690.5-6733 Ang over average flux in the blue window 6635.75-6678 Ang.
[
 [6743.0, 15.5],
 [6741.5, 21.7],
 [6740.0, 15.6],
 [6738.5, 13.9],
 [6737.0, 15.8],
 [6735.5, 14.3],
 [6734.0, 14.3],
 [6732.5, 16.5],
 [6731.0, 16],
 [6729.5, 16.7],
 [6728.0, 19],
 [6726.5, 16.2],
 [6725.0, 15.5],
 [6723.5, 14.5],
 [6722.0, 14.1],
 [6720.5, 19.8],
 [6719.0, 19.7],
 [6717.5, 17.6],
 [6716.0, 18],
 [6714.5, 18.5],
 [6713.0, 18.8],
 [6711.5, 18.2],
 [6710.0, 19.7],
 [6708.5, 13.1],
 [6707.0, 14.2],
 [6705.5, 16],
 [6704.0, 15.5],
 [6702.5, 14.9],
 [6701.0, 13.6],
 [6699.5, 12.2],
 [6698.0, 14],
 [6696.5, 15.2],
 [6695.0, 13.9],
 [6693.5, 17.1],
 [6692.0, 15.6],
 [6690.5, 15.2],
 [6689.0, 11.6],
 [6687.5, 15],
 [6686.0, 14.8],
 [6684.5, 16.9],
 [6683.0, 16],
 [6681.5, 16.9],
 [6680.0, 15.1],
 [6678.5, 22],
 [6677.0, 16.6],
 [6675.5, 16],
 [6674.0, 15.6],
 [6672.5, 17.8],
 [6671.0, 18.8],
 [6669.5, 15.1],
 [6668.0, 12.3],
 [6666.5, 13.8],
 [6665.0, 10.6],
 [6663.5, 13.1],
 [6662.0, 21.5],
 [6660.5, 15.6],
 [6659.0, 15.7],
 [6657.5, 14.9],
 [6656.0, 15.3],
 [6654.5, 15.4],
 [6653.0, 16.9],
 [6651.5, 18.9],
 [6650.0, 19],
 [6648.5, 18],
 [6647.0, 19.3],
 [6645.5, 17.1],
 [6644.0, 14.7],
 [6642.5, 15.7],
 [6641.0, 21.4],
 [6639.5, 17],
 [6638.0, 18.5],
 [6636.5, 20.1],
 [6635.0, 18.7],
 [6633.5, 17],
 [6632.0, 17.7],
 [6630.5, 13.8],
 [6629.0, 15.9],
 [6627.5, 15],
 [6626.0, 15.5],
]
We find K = 1.0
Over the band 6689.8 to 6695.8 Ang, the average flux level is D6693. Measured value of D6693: 15.5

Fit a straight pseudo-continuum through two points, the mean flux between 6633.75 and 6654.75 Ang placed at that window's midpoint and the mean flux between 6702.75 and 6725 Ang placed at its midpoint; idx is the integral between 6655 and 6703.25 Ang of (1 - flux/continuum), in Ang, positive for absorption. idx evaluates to 5.6 Ang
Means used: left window 17.9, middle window 15.4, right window 16.9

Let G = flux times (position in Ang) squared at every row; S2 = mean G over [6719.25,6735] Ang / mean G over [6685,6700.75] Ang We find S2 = 1.14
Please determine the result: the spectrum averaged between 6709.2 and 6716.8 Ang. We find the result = 18.6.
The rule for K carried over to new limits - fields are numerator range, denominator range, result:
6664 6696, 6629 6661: 0.91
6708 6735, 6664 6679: 1.08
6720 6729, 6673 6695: 1.03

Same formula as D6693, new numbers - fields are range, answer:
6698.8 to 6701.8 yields 12.9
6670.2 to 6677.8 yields 17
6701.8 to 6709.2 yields 14.8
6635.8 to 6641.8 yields 19.2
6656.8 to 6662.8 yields 16.9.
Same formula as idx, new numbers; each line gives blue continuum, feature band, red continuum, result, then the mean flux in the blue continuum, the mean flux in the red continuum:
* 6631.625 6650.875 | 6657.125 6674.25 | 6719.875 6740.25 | 1.99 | 18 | 15.9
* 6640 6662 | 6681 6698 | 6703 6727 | 1.75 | 17.1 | 16.8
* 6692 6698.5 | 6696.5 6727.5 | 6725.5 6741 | -1.41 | 15.2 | 15.9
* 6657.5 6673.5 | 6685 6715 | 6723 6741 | 0.52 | 15.4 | 15.8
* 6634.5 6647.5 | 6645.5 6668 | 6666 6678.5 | 1.23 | 18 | 16.2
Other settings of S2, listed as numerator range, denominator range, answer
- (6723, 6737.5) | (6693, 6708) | 1.10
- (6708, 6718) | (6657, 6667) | 1.20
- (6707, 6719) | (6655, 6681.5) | 1.12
